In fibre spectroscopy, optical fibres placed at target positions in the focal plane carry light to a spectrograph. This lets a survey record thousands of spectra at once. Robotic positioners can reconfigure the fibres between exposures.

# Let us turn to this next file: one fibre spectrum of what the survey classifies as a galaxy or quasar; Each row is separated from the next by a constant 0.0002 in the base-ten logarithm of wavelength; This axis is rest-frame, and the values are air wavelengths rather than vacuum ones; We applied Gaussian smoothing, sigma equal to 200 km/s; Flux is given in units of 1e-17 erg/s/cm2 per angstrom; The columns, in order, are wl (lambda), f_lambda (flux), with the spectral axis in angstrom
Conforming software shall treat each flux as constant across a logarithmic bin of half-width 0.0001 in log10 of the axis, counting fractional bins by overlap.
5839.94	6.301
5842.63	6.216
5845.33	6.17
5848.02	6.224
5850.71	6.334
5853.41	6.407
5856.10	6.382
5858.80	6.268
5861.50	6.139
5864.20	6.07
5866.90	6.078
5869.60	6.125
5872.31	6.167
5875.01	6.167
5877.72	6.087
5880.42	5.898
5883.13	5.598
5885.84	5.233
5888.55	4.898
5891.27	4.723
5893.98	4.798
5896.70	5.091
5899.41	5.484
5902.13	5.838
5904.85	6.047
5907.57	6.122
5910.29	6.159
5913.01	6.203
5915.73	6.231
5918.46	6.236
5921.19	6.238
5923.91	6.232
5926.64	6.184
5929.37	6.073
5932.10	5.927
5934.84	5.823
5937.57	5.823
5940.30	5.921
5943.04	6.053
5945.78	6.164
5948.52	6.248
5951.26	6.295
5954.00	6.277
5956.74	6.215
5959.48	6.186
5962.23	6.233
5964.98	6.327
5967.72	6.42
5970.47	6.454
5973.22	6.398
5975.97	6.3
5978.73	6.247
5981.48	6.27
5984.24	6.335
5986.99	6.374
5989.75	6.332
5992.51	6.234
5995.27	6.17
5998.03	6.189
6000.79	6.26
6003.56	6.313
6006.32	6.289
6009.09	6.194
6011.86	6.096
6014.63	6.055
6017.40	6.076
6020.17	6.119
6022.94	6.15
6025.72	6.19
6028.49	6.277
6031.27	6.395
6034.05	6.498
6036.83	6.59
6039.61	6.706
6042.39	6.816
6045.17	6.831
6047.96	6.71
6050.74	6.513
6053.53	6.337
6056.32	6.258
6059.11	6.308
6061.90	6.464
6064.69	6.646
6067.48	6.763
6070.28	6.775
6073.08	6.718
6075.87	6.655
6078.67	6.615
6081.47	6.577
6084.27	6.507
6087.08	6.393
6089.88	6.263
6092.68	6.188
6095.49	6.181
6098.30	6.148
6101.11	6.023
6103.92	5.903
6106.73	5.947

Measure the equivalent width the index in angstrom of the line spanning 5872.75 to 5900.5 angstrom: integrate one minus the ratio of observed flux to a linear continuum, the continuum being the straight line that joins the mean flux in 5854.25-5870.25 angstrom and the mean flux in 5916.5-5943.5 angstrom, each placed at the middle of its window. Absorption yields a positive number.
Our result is 3.25 angstrom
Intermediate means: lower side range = 6.19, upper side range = 6.05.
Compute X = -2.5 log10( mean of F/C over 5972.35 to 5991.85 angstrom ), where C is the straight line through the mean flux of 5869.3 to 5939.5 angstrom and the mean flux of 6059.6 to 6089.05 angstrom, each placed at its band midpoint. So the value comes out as -0.02 mag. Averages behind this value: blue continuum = 5.82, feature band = 6.32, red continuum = 6.6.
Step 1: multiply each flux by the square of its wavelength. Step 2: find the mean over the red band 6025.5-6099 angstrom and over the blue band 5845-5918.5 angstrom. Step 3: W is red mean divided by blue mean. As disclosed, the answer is 1.17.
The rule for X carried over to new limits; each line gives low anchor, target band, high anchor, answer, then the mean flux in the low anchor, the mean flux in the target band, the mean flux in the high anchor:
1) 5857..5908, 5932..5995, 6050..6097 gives -0.030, 5.73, 6.22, 6.48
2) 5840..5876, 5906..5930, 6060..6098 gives 0.018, 6.21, 6.19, 6.51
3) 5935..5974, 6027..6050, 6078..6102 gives -0.055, 6.2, 6.6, 6.32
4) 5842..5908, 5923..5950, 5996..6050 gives 0.004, 5.85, 6.04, 6.36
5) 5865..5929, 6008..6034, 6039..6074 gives 0.041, 5.83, 6.19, 6.6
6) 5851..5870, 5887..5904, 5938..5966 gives 0.199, 6.22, 5.17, 6.18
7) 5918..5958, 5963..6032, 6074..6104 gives -0.010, 6.11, 6.26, 6.34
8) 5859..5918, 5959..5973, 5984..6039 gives -0.044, 5.79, 6.34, 6.26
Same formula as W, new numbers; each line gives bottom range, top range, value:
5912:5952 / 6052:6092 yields 1.12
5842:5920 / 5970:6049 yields 1.12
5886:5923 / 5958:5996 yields 1.14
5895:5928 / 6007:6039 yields 1.08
